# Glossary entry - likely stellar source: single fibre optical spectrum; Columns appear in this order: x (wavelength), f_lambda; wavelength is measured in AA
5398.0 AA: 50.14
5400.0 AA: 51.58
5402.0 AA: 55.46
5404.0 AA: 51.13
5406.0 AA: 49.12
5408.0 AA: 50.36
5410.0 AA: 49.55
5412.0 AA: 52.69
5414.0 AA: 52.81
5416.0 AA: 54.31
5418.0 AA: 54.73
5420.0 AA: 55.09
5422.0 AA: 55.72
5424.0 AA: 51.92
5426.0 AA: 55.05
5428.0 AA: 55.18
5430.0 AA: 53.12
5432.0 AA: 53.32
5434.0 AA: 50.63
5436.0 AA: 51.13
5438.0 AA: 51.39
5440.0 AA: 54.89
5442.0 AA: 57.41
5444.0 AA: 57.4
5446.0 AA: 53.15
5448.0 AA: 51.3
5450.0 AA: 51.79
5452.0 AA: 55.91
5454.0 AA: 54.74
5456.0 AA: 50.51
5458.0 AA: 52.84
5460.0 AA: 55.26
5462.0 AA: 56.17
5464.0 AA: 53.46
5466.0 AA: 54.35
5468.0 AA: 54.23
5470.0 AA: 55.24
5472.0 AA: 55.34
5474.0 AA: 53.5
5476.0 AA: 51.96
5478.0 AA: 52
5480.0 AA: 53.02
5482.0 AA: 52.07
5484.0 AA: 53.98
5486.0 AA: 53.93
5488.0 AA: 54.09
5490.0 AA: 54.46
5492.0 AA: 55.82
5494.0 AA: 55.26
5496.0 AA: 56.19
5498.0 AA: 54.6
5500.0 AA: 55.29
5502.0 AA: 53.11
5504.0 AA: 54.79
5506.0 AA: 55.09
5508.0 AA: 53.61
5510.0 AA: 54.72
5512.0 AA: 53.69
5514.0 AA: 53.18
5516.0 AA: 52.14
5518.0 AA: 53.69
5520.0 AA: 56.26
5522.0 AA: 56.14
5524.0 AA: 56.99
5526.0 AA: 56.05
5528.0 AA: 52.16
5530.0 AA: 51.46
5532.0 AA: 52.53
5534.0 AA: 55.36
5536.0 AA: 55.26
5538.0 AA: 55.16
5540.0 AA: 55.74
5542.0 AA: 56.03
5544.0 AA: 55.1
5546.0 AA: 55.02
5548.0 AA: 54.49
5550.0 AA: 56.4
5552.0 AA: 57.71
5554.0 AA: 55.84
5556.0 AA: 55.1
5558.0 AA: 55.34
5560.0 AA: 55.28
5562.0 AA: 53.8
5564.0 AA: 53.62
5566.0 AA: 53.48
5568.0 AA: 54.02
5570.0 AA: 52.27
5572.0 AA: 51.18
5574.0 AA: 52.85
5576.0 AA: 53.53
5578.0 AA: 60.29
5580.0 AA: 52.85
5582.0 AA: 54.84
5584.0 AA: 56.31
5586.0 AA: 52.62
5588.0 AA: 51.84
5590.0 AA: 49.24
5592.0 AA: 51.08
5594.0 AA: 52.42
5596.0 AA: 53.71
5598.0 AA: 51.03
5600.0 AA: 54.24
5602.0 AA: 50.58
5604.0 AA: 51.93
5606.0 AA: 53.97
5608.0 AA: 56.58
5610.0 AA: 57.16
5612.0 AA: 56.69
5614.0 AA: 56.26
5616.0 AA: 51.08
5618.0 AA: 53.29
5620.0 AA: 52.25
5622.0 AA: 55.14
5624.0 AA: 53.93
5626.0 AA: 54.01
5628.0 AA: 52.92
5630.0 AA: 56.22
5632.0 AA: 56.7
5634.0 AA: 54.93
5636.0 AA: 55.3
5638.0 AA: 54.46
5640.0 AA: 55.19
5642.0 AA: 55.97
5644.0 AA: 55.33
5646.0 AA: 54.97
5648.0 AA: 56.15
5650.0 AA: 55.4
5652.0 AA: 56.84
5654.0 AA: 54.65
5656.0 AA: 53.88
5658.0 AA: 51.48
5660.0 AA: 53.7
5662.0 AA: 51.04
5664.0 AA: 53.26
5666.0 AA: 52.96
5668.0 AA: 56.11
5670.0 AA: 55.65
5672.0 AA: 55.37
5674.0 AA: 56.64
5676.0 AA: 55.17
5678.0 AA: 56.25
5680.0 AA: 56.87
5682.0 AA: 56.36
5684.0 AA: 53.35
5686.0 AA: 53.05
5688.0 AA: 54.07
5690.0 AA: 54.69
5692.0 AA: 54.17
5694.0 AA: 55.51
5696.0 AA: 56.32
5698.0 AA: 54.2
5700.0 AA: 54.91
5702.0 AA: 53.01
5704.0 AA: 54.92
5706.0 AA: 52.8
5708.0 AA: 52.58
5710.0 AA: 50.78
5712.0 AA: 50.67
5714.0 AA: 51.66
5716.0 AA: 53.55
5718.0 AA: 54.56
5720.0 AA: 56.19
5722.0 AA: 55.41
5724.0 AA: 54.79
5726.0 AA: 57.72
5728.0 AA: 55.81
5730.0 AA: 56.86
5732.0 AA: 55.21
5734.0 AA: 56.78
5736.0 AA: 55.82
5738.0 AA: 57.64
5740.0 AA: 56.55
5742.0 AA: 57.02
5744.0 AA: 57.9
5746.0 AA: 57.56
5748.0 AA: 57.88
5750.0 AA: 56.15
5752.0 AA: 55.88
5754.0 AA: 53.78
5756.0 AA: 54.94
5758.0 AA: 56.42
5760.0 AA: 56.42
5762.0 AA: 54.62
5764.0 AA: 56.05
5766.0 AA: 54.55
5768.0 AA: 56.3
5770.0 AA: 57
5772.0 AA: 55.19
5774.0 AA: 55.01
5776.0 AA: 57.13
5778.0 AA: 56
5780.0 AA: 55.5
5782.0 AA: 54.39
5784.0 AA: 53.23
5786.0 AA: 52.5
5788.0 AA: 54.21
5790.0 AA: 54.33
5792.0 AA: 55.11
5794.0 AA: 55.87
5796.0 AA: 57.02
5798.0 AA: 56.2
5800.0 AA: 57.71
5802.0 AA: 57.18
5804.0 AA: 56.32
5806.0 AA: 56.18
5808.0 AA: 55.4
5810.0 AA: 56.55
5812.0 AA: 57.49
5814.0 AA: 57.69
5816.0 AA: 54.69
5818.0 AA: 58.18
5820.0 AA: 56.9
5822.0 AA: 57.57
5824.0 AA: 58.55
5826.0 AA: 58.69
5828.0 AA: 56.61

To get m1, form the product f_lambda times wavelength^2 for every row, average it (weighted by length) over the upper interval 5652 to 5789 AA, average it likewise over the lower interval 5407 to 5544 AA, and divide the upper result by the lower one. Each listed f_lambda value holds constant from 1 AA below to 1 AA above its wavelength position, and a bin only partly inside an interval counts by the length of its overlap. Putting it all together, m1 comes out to 1.11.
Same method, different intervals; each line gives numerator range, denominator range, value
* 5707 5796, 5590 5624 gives 1.09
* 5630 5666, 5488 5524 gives 1.05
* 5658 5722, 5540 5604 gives 1.05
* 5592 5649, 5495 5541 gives 1.03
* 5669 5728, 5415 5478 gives 1.11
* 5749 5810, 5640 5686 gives 1.06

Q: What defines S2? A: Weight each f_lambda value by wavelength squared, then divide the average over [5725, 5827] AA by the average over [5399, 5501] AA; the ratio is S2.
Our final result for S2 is 1.18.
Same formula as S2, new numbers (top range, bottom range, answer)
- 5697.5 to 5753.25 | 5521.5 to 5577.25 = 1.08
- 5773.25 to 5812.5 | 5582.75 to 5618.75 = 1.12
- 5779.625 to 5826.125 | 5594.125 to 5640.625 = 1.10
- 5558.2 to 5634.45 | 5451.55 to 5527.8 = 1.03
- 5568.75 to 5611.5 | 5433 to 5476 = 1.04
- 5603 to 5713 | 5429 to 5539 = 1.07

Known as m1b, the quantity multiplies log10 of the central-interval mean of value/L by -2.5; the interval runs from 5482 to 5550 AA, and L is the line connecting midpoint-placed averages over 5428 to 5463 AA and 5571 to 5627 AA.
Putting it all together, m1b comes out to -0.019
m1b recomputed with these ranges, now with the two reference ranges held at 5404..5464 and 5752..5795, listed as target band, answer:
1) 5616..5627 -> 0.02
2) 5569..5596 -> 0.02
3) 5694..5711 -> 0.02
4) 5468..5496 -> -0.01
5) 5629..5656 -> -0.02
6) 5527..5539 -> 0.00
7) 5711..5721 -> 0.03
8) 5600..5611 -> 0.00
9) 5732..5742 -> -0.03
